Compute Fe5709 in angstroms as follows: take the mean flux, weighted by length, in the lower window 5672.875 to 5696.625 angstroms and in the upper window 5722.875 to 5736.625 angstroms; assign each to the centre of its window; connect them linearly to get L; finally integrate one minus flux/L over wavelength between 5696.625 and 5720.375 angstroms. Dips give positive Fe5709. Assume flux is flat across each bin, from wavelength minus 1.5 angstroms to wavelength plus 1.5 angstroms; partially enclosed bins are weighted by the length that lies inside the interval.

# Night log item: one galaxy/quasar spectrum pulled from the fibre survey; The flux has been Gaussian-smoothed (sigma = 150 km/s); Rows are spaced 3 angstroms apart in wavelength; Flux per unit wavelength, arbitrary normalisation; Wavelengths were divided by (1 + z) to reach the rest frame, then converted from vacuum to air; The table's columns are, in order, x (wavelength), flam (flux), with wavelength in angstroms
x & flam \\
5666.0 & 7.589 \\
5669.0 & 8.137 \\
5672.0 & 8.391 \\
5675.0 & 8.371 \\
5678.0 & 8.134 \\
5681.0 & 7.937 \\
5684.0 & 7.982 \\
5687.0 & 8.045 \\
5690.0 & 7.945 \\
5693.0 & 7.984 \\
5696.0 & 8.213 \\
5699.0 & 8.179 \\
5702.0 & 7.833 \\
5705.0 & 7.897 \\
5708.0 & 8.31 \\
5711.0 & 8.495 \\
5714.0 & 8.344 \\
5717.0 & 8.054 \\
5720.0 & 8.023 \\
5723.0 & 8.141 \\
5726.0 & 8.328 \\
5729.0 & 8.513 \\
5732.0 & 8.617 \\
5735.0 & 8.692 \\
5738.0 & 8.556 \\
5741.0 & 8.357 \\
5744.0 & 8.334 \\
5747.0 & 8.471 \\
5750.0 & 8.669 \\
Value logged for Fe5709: 0.42 angstroms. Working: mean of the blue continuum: 8.08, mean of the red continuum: 8.49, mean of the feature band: 8.15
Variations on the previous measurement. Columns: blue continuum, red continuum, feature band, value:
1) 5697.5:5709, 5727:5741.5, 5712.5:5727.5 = 0.3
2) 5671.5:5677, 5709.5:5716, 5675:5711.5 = 1.3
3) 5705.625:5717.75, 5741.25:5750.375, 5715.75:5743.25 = 0.0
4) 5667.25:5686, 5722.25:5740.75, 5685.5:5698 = 0.3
